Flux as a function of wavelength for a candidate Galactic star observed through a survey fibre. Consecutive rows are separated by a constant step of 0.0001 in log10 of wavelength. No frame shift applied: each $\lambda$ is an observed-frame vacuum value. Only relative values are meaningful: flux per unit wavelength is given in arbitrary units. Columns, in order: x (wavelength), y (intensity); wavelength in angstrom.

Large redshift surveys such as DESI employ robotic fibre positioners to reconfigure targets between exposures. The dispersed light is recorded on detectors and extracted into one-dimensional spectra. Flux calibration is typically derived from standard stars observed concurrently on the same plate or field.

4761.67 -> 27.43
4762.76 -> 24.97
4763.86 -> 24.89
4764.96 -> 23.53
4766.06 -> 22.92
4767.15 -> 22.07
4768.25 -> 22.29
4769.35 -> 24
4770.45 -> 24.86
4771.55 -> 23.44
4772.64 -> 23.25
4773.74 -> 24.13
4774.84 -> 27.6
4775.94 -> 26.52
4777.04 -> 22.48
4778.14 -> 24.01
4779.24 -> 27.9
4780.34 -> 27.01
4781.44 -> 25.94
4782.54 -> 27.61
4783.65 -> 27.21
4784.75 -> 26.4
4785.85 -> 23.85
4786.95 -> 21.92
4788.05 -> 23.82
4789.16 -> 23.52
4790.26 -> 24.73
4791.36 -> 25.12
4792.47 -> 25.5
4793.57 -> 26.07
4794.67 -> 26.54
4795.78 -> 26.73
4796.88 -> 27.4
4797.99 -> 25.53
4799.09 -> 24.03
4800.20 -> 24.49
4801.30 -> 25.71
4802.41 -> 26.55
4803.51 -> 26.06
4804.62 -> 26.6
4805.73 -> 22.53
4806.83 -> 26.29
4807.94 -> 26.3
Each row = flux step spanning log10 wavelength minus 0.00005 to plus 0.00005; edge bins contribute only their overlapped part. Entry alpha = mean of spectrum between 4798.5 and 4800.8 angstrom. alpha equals 24.4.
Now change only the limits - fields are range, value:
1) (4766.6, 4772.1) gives 23.4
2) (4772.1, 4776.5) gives 25.4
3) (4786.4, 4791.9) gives 23.8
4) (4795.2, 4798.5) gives 26.5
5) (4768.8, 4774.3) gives 24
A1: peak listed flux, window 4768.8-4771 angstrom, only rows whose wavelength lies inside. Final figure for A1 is 24.86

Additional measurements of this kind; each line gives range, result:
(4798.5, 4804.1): 26.55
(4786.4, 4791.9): 25.12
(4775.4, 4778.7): 26.52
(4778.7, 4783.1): 27.9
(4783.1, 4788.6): 27.21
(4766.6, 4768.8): 22.29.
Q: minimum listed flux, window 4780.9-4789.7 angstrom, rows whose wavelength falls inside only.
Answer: 21.92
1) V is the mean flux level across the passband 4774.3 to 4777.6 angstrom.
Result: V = 25.5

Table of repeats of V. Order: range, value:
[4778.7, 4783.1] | 27.1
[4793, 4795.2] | 26.4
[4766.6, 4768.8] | 22.2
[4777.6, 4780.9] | 26.3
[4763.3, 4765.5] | 24.1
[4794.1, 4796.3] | 26.6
